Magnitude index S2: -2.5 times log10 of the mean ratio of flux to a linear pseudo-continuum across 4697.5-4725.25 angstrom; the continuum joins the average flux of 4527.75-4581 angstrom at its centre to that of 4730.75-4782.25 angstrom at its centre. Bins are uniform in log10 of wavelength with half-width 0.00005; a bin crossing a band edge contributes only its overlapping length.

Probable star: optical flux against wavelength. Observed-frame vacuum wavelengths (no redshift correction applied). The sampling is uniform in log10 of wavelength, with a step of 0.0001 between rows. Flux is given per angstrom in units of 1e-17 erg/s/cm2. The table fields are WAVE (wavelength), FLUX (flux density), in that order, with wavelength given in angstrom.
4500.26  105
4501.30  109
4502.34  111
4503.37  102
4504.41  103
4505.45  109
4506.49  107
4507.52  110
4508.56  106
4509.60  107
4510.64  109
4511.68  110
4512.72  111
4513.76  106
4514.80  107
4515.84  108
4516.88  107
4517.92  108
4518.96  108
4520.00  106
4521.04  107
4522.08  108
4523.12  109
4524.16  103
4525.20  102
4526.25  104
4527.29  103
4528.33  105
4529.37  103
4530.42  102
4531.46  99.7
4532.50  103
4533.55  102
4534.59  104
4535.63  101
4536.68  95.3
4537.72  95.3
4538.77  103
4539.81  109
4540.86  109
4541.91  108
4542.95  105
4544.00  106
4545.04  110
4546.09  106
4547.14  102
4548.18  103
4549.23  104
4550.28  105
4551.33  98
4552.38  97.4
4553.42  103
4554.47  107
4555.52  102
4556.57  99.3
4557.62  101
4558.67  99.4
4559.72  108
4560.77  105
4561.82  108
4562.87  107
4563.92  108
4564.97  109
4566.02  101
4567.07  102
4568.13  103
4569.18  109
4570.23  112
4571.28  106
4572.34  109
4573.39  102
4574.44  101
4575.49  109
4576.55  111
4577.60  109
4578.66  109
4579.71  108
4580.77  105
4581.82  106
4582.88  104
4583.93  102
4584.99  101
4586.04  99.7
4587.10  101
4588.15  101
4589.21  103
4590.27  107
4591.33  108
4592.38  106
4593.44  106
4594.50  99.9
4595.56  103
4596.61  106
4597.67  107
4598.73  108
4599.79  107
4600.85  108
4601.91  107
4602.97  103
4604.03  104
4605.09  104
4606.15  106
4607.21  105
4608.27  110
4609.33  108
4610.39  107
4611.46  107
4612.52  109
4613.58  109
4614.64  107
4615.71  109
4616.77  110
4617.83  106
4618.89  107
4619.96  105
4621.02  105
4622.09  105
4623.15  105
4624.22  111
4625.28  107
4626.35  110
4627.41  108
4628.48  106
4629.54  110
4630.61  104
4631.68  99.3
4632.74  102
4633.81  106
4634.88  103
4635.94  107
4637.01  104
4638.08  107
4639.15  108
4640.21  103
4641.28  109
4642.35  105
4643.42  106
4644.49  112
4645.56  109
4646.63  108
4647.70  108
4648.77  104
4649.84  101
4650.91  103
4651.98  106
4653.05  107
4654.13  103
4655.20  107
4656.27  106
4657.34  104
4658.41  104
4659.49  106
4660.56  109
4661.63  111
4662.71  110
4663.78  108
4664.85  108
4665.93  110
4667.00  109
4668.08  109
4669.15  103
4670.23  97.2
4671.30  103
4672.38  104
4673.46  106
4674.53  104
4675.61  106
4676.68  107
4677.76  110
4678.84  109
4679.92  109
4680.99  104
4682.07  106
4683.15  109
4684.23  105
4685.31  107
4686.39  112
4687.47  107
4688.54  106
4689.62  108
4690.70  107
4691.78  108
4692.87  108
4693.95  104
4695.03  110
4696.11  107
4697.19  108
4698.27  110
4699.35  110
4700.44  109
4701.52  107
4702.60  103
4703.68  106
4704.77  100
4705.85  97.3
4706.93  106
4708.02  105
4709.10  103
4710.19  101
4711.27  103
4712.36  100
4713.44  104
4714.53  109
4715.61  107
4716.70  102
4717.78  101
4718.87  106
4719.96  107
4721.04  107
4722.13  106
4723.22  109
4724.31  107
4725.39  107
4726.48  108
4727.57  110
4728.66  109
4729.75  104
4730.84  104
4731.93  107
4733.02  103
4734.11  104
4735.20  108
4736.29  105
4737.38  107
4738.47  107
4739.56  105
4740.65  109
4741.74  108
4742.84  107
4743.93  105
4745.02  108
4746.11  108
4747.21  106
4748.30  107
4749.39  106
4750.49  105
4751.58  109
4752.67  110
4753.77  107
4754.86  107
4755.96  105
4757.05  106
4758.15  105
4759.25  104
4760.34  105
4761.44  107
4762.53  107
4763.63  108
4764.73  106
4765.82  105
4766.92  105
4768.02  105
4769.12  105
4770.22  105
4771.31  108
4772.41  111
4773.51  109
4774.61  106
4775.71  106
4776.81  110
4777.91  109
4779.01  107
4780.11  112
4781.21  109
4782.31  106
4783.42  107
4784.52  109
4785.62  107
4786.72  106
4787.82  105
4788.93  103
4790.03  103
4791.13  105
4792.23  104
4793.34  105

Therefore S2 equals 0.012 mag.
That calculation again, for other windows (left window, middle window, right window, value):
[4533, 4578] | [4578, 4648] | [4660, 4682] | -0.004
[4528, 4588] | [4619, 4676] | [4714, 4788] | -0.007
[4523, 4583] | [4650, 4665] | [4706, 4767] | -0.011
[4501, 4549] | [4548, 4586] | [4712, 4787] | 0.009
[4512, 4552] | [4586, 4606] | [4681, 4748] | 0.004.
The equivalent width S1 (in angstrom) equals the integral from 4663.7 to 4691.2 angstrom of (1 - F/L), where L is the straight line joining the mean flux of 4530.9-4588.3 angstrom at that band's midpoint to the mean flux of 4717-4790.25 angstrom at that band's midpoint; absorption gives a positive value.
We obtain -0.2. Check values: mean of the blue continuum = 104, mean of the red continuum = 107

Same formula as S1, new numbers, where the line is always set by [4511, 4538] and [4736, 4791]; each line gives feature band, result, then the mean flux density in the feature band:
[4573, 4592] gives 0.1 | 105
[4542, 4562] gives 0.2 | 104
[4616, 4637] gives -0.1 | 106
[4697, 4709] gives 0.1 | 105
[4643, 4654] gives -0.1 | 106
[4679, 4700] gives -0.3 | 108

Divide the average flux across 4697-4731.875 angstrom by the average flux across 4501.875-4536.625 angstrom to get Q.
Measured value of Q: 1.00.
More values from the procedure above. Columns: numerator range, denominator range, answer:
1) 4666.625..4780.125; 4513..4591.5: 1.02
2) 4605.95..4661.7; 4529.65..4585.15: 1.02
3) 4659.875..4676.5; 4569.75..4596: 1.01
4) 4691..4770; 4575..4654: 1.00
